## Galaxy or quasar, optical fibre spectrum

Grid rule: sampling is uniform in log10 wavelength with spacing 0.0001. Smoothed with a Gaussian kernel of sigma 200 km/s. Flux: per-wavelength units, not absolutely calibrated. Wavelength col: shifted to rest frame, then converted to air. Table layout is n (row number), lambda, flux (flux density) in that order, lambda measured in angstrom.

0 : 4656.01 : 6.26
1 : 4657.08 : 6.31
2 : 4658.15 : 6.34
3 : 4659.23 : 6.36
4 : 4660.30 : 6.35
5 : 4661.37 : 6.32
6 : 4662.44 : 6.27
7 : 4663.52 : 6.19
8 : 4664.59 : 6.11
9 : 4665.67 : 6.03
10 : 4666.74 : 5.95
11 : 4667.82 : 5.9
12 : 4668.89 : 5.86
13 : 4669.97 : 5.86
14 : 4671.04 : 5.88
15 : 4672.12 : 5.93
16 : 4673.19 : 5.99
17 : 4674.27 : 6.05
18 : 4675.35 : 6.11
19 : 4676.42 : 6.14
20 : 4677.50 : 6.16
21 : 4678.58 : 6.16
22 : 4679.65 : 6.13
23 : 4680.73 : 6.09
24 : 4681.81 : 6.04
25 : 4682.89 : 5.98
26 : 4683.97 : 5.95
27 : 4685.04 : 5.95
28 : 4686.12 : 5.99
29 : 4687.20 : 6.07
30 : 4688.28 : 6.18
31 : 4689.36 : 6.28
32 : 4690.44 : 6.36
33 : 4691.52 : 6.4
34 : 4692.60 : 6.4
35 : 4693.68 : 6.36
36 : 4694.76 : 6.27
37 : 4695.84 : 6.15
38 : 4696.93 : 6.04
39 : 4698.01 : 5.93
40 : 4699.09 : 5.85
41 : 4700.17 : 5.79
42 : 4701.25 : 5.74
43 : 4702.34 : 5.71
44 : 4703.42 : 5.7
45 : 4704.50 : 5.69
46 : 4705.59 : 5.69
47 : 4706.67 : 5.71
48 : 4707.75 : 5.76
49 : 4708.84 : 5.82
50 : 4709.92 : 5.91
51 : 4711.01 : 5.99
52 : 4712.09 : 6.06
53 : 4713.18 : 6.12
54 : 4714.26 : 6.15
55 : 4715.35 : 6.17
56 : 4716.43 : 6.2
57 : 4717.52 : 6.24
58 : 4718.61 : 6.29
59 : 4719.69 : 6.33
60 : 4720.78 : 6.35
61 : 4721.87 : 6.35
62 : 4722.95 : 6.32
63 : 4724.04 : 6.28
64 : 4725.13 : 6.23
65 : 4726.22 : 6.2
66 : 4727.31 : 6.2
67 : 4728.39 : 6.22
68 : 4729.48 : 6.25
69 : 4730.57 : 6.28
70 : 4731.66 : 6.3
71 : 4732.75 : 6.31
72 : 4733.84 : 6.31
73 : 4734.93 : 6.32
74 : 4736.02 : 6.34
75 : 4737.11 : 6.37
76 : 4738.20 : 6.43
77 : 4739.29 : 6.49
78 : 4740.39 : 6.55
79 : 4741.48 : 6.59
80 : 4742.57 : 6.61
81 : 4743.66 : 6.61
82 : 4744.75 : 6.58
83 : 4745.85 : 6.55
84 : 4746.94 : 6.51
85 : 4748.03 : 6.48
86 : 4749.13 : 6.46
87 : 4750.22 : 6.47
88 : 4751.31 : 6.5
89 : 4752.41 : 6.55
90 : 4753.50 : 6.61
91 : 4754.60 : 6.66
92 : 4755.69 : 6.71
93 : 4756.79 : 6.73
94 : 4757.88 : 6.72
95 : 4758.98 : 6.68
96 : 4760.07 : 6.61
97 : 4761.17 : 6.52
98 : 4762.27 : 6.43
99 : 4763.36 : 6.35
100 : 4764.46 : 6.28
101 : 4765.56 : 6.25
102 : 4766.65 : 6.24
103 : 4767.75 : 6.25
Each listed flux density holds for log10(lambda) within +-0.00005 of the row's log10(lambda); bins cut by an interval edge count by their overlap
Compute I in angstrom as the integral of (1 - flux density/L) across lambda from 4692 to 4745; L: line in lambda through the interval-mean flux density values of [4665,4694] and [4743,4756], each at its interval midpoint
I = 1.45 angstrom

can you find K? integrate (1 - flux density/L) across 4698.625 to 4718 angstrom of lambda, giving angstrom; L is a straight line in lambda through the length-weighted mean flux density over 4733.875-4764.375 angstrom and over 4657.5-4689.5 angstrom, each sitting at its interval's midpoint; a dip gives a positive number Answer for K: 1.2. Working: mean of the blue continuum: 6.09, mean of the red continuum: 6.53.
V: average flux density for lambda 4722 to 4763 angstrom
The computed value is 6.46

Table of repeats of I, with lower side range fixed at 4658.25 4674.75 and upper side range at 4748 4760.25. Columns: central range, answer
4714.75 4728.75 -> 0.32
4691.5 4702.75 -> 0.38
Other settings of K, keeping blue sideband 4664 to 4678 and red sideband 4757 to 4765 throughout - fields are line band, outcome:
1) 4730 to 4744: -0.08 angstrom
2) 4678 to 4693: -0.14 angstrom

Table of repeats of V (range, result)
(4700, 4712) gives 5.78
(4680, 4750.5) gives 6.19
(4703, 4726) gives 6.07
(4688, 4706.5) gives 6.02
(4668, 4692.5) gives 6.08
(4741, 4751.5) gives 6.54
